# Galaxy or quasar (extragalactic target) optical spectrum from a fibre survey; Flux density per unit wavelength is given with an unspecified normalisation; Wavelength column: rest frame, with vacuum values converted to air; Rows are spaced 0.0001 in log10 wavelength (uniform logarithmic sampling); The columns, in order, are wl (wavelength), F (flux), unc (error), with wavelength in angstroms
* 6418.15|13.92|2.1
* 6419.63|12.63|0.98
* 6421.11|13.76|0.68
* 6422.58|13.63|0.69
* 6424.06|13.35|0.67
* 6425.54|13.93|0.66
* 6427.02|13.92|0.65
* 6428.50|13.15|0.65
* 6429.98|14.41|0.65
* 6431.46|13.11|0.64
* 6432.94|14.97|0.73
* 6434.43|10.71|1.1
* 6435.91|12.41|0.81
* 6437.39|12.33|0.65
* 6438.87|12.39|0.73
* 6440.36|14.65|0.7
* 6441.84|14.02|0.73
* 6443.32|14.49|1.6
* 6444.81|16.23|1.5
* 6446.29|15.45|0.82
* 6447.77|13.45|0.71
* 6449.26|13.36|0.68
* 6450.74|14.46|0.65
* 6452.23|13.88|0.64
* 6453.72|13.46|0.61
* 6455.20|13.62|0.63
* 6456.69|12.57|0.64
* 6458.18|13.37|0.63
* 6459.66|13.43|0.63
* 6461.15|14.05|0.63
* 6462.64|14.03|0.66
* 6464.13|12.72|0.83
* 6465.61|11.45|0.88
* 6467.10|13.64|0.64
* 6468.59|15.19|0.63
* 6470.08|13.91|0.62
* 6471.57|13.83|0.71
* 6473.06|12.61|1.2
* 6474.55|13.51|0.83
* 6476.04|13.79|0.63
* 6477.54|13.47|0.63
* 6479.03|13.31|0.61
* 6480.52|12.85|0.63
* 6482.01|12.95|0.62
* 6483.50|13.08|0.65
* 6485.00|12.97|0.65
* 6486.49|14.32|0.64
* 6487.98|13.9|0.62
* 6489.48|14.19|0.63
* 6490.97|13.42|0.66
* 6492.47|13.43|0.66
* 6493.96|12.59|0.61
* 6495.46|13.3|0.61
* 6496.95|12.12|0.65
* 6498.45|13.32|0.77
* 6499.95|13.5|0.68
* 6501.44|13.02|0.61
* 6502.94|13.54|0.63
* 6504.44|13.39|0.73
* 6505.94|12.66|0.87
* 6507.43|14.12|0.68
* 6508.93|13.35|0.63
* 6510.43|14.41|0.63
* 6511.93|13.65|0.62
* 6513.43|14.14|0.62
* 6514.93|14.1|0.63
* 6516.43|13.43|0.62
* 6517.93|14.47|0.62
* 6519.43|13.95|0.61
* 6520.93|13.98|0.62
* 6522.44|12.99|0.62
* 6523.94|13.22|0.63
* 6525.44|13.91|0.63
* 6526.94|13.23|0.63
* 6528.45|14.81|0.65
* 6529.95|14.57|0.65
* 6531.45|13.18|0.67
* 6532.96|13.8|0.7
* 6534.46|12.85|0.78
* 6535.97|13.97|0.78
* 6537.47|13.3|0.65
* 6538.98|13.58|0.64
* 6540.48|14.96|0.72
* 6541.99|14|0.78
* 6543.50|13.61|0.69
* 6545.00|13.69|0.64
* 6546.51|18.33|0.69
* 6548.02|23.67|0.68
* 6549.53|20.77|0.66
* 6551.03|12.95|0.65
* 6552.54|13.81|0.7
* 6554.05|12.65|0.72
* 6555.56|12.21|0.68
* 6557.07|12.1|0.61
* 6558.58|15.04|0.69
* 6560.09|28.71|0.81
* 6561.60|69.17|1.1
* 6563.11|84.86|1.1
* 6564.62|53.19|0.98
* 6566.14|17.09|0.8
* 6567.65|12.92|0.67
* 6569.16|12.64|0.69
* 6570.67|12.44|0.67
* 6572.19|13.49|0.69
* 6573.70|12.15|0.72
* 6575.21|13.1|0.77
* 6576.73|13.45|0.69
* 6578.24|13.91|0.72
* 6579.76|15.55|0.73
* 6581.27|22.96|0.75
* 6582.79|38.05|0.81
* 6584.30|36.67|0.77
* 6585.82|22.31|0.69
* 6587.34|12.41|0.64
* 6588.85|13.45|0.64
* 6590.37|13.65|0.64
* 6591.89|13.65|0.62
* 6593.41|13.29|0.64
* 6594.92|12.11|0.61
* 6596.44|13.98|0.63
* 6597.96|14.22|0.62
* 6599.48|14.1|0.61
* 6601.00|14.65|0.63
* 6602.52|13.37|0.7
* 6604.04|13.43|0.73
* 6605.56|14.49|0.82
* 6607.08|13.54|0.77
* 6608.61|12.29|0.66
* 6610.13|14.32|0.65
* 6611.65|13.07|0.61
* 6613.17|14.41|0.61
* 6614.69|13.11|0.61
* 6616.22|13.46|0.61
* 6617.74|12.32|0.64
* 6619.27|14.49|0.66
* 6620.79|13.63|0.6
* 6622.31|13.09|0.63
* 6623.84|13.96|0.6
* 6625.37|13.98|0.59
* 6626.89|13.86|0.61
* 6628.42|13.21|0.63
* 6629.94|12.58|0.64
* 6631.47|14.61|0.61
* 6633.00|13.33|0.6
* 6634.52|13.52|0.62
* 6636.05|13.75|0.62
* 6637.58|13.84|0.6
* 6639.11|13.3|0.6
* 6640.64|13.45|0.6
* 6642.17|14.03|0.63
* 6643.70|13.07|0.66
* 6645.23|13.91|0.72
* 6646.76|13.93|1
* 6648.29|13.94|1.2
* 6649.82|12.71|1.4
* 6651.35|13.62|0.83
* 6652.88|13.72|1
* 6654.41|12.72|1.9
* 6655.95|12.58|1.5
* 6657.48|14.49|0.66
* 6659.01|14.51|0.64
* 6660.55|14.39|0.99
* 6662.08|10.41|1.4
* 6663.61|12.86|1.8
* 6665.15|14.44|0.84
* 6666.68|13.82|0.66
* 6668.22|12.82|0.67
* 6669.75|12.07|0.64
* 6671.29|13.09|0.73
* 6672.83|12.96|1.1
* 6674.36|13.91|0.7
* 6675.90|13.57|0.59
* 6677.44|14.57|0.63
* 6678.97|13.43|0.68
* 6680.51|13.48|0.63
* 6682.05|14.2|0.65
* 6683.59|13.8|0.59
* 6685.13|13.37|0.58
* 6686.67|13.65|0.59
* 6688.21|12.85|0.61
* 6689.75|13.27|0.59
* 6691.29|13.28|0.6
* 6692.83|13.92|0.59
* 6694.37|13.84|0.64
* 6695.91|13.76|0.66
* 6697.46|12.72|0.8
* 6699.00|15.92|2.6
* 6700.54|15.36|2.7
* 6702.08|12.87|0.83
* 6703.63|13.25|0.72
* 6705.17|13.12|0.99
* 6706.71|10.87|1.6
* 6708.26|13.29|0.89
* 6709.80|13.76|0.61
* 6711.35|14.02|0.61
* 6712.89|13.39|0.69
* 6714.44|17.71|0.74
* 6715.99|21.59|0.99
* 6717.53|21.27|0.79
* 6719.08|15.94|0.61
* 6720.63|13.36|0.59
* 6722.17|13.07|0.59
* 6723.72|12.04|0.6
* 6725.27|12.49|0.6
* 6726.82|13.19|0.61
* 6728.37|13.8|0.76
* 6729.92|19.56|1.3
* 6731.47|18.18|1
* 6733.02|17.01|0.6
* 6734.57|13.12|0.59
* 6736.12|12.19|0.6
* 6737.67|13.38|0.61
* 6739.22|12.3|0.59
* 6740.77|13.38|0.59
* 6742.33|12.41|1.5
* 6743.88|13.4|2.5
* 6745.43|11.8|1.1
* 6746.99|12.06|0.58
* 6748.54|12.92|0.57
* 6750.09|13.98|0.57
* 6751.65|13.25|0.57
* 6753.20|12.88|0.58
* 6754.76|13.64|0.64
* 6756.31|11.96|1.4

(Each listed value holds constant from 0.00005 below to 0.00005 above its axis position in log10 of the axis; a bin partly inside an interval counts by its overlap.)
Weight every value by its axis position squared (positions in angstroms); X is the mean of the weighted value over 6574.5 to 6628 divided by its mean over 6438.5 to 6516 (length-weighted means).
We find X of 1.18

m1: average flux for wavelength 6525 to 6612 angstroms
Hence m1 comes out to 18.3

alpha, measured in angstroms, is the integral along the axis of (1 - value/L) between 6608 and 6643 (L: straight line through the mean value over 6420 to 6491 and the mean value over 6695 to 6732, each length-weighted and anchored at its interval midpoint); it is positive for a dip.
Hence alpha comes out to 1.9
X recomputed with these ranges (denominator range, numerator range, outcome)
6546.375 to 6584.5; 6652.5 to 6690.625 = 0.59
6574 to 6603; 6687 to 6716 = 0.85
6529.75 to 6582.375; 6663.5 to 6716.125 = 0.72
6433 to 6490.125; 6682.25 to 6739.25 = 1.14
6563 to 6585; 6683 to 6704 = 0.62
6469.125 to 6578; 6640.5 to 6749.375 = 0.89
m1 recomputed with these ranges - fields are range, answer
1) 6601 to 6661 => 13.6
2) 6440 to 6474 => 13.8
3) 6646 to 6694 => 13.4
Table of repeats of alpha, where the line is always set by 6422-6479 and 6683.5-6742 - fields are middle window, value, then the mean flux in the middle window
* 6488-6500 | 0.4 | 13.3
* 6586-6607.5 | 0.2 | 13.8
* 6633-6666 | 1.5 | 13.5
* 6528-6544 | 0.0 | 13.9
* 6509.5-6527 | 0.0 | 13.8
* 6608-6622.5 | 0.6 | 13.5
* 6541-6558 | -1.7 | 15.2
